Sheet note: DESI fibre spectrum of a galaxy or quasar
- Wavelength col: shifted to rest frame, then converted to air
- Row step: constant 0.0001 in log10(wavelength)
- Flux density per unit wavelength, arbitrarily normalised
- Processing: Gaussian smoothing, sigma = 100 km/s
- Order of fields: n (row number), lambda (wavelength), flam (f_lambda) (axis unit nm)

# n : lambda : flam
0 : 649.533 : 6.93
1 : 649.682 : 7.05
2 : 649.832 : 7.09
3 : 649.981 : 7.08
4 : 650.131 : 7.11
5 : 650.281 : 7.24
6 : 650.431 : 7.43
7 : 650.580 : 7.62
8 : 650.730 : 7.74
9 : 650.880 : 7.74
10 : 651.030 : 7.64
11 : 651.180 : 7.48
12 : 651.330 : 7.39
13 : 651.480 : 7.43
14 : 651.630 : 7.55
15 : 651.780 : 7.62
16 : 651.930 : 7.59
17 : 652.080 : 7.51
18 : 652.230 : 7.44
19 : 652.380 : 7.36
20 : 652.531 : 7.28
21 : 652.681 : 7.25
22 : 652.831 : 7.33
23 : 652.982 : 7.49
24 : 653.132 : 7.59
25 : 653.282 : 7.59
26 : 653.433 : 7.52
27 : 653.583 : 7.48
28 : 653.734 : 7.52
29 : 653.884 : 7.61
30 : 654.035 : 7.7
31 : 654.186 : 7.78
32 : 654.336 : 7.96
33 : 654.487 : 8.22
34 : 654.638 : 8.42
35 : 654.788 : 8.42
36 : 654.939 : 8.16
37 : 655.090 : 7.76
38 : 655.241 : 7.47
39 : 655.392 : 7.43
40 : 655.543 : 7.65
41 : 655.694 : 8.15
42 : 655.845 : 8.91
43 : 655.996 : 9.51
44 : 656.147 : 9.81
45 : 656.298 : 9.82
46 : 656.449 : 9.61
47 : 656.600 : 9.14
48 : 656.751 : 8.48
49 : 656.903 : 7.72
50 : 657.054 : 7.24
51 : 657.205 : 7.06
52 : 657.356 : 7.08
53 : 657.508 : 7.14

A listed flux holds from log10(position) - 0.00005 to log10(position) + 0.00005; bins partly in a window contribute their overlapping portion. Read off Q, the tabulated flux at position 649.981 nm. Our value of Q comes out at 7.08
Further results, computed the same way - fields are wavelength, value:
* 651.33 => 7.39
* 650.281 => 7.24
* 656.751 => 8.48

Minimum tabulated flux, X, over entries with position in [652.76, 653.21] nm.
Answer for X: 7.33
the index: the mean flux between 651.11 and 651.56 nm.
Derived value 7.43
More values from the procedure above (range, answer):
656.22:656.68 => 9.53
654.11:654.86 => 8.16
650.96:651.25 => 7.56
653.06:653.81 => 7.54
